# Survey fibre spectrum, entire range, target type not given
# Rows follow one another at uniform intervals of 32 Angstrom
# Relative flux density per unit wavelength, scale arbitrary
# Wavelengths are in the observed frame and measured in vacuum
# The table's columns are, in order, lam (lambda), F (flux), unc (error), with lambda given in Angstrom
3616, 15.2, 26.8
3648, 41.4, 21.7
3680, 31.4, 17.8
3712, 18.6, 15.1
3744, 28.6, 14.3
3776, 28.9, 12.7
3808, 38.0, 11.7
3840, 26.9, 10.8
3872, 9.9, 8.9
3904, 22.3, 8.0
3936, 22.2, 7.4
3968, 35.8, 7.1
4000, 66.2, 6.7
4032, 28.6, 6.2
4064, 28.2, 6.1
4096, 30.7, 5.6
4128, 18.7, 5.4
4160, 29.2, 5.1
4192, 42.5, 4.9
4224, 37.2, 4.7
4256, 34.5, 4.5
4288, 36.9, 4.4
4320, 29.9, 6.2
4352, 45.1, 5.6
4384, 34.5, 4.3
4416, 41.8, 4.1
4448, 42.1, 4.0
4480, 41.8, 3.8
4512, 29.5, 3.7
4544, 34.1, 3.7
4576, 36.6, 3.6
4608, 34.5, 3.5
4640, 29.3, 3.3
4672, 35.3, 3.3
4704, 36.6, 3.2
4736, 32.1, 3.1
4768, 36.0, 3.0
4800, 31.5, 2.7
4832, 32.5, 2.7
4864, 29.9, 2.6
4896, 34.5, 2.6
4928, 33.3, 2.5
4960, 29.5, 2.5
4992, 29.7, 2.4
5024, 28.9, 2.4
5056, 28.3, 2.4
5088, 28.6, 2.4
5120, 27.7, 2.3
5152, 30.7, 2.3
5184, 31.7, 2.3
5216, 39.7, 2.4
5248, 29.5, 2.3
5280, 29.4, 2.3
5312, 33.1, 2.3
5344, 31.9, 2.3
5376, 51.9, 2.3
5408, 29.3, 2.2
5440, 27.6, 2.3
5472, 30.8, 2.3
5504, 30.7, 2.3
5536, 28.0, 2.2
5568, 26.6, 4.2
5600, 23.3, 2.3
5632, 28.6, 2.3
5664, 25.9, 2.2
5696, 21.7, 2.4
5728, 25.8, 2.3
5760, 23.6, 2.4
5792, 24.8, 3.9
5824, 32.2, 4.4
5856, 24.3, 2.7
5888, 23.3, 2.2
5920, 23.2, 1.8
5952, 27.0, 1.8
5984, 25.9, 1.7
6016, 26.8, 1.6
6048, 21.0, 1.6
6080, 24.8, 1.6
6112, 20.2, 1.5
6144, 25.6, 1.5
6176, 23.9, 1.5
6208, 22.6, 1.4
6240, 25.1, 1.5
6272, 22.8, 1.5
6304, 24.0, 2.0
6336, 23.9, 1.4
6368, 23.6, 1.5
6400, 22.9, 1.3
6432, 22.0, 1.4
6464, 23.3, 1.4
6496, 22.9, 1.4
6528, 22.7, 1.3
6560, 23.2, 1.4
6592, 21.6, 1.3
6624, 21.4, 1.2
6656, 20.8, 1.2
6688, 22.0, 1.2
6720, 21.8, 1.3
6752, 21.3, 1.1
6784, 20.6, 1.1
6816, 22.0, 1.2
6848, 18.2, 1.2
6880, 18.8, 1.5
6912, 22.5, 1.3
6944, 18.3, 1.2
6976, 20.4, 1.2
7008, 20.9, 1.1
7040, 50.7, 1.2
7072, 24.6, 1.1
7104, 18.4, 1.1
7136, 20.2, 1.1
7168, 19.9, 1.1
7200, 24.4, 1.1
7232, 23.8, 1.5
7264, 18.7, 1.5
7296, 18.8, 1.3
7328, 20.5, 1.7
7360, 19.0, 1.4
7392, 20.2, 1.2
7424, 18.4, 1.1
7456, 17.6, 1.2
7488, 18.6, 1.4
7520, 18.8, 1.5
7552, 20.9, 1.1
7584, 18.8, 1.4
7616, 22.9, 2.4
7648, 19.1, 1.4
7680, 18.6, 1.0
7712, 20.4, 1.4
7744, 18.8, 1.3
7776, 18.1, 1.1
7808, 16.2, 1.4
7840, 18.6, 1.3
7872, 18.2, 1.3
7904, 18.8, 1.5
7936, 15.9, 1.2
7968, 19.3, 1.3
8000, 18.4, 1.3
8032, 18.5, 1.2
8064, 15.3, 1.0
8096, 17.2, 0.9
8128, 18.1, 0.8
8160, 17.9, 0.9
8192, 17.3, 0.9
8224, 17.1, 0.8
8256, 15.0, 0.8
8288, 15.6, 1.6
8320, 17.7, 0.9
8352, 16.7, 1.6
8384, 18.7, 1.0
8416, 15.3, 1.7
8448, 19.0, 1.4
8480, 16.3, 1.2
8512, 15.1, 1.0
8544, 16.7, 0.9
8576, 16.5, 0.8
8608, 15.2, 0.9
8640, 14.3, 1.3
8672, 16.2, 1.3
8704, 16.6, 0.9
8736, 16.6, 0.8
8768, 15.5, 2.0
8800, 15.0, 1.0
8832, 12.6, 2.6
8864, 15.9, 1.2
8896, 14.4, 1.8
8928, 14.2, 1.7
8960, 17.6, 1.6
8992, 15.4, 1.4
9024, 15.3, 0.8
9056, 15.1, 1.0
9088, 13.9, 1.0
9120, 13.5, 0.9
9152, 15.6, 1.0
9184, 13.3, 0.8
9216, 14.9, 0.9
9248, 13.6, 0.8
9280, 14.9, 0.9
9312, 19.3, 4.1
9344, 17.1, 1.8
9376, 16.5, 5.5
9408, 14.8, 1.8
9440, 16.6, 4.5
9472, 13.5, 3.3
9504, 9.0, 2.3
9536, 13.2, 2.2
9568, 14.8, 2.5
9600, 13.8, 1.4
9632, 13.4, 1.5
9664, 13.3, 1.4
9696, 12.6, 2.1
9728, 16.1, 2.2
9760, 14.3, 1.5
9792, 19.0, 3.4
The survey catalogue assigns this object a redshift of 0.07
